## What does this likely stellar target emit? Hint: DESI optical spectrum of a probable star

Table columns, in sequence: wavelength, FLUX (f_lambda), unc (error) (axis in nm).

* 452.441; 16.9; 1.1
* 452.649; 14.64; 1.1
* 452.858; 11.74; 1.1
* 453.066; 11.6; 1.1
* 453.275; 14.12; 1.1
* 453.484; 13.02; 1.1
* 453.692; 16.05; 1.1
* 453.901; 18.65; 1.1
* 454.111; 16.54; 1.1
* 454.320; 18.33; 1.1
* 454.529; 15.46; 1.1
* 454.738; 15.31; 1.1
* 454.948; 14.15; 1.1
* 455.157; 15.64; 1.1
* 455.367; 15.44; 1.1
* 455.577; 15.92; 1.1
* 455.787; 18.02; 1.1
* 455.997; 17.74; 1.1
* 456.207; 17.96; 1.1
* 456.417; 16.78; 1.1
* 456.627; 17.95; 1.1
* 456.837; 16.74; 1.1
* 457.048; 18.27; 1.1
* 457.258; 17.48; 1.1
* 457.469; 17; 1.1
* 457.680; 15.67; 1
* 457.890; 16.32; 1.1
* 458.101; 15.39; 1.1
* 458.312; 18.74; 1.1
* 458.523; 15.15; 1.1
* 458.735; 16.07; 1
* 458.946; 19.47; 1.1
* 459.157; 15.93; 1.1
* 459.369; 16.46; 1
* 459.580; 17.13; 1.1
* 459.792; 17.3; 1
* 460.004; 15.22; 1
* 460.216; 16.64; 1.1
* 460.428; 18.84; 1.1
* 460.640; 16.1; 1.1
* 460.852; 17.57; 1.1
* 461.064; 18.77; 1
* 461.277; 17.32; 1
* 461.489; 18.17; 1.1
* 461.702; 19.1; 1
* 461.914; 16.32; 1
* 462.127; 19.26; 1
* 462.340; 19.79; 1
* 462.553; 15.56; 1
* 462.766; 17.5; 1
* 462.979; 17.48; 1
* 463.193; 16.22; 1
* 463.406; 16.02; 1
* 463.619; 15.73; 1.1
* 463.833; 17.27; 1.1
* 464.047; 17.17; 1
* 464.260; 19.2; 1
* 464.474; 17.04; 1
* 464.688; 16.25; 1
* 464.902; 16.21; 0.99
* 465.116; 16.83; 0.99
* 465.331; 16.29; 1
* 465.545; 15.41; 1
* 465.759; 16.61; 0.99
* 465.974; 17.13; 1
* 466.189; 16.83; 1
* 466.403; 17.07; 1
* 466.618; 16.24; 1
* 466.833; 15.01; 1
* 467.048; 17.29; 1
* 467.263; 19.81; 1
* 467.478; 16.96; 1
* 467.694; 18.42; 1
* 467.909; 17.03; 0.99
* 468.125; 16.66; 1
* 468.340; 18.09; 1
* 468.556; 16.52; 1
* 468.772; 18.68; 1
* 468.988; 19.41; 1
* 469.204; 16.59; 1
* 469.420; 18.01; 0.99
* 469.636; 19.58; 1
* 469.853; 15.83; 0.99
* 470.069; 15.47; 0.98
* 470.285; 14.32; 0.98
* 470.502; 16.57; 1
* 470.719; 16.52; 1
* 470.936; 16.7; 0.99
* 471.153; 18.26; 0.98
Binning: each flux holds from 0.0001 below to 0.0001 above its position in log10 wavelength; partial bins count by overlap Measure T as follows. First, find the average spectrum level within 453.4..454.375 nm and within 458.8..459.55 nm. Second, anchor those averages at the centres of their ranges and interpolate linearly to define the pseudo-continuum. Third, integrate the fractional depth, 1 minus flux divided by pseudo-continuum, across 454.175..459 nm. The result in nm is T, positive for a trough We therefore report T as 0.05 nm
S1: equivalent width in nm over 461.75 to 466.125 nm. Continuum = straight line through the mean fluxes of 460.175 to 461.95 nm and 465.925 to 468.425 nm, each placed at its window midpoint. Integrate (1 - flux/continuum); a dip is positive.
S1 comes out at 0.13 nm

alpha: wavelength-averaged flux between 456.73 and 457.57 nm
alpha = 17.4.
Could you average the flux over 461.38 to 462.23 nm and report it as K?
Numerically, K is 18.2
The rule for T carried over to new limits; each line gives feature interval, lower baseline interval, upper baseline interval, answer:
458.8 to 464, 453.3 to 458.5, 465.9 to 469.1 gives -0.10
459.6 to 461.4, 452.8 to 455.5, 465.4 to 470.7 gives -0.14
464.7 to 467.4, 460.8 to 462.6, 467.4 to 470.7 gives 0.13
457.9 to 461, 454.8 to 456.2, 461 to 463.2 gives 0.06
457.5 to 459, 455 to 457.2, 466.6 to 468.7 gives 0.04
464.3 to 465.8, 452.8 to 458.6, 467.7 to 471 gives 0.03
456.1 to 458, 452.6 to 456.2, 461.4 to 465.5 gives -0.13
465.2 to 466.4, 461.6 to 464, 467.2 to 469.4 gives 0.07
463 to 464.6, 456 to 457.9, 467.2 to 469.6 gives 0.06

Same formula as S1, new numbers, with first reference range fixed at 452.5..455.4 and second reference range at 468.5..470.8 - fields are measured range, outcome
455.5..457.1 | -0.21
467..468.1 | -0.07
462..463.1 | -0.12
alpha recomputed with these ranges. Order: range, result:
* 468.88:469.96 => 17.9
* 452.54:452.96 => 13.2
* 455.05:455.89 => 16.2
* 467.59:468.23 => 17.4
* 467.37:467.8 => 17.7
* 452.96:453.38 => 12.9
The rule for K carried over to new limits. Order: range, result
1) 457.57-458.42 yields 16.5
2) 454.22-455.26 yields 15.8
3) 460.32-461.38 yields 17.7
